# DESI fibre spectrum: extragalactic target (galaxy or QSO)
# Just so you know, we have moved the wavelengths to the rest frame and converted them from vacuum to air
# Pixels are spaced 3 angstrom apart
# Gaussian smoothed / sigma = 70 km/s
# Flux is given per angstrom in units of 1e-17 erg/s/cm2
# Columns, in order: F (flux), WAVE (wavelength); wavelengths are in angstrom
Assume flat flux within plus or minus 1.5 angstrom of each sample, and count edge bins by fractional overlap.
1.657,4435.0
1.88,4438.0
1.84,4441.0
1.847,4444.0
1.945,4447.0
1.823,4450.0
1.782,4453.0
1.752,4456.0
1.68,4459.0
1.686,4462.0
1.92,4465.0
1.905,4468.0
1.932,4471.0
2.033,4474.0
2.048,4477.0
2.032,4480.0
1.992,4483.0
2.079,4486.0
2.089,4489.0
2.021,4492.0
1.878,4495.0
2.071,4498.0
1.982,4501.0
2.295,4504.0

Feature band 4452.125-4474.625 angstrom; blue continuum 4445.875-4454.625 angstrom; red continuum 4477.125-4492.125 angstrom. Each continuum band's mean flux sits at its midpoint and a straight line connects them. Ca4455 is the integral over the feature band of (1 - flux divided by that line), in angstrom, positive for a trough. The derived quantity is 1.1 angstrom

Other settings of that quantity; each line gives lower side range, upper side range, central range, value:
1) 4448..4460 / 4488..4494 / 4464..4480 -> -0.6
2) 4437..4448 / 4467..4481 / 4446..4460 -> 0.9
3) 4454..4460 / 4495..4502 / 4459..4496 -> -1.9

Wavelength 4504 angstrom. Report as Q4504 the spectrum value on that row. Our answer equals 2.295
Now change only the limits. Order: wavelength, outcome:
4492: 2.021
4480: 2.032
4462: 1.686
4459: 1.68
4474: 2.033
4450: 1.823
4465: 1.92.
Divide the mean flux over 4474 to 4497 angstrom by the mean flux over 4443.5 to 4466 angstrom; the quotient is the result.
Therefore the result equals 1.12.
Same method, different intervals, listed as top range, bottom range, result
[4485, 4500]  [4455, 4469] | 1.13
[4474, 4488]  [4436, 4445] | 1.11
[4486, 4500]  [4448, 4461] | 1.15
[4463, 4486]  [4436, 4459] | 1.09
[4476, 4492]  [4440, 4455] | 1.11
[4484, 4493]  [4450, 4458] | 1.16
